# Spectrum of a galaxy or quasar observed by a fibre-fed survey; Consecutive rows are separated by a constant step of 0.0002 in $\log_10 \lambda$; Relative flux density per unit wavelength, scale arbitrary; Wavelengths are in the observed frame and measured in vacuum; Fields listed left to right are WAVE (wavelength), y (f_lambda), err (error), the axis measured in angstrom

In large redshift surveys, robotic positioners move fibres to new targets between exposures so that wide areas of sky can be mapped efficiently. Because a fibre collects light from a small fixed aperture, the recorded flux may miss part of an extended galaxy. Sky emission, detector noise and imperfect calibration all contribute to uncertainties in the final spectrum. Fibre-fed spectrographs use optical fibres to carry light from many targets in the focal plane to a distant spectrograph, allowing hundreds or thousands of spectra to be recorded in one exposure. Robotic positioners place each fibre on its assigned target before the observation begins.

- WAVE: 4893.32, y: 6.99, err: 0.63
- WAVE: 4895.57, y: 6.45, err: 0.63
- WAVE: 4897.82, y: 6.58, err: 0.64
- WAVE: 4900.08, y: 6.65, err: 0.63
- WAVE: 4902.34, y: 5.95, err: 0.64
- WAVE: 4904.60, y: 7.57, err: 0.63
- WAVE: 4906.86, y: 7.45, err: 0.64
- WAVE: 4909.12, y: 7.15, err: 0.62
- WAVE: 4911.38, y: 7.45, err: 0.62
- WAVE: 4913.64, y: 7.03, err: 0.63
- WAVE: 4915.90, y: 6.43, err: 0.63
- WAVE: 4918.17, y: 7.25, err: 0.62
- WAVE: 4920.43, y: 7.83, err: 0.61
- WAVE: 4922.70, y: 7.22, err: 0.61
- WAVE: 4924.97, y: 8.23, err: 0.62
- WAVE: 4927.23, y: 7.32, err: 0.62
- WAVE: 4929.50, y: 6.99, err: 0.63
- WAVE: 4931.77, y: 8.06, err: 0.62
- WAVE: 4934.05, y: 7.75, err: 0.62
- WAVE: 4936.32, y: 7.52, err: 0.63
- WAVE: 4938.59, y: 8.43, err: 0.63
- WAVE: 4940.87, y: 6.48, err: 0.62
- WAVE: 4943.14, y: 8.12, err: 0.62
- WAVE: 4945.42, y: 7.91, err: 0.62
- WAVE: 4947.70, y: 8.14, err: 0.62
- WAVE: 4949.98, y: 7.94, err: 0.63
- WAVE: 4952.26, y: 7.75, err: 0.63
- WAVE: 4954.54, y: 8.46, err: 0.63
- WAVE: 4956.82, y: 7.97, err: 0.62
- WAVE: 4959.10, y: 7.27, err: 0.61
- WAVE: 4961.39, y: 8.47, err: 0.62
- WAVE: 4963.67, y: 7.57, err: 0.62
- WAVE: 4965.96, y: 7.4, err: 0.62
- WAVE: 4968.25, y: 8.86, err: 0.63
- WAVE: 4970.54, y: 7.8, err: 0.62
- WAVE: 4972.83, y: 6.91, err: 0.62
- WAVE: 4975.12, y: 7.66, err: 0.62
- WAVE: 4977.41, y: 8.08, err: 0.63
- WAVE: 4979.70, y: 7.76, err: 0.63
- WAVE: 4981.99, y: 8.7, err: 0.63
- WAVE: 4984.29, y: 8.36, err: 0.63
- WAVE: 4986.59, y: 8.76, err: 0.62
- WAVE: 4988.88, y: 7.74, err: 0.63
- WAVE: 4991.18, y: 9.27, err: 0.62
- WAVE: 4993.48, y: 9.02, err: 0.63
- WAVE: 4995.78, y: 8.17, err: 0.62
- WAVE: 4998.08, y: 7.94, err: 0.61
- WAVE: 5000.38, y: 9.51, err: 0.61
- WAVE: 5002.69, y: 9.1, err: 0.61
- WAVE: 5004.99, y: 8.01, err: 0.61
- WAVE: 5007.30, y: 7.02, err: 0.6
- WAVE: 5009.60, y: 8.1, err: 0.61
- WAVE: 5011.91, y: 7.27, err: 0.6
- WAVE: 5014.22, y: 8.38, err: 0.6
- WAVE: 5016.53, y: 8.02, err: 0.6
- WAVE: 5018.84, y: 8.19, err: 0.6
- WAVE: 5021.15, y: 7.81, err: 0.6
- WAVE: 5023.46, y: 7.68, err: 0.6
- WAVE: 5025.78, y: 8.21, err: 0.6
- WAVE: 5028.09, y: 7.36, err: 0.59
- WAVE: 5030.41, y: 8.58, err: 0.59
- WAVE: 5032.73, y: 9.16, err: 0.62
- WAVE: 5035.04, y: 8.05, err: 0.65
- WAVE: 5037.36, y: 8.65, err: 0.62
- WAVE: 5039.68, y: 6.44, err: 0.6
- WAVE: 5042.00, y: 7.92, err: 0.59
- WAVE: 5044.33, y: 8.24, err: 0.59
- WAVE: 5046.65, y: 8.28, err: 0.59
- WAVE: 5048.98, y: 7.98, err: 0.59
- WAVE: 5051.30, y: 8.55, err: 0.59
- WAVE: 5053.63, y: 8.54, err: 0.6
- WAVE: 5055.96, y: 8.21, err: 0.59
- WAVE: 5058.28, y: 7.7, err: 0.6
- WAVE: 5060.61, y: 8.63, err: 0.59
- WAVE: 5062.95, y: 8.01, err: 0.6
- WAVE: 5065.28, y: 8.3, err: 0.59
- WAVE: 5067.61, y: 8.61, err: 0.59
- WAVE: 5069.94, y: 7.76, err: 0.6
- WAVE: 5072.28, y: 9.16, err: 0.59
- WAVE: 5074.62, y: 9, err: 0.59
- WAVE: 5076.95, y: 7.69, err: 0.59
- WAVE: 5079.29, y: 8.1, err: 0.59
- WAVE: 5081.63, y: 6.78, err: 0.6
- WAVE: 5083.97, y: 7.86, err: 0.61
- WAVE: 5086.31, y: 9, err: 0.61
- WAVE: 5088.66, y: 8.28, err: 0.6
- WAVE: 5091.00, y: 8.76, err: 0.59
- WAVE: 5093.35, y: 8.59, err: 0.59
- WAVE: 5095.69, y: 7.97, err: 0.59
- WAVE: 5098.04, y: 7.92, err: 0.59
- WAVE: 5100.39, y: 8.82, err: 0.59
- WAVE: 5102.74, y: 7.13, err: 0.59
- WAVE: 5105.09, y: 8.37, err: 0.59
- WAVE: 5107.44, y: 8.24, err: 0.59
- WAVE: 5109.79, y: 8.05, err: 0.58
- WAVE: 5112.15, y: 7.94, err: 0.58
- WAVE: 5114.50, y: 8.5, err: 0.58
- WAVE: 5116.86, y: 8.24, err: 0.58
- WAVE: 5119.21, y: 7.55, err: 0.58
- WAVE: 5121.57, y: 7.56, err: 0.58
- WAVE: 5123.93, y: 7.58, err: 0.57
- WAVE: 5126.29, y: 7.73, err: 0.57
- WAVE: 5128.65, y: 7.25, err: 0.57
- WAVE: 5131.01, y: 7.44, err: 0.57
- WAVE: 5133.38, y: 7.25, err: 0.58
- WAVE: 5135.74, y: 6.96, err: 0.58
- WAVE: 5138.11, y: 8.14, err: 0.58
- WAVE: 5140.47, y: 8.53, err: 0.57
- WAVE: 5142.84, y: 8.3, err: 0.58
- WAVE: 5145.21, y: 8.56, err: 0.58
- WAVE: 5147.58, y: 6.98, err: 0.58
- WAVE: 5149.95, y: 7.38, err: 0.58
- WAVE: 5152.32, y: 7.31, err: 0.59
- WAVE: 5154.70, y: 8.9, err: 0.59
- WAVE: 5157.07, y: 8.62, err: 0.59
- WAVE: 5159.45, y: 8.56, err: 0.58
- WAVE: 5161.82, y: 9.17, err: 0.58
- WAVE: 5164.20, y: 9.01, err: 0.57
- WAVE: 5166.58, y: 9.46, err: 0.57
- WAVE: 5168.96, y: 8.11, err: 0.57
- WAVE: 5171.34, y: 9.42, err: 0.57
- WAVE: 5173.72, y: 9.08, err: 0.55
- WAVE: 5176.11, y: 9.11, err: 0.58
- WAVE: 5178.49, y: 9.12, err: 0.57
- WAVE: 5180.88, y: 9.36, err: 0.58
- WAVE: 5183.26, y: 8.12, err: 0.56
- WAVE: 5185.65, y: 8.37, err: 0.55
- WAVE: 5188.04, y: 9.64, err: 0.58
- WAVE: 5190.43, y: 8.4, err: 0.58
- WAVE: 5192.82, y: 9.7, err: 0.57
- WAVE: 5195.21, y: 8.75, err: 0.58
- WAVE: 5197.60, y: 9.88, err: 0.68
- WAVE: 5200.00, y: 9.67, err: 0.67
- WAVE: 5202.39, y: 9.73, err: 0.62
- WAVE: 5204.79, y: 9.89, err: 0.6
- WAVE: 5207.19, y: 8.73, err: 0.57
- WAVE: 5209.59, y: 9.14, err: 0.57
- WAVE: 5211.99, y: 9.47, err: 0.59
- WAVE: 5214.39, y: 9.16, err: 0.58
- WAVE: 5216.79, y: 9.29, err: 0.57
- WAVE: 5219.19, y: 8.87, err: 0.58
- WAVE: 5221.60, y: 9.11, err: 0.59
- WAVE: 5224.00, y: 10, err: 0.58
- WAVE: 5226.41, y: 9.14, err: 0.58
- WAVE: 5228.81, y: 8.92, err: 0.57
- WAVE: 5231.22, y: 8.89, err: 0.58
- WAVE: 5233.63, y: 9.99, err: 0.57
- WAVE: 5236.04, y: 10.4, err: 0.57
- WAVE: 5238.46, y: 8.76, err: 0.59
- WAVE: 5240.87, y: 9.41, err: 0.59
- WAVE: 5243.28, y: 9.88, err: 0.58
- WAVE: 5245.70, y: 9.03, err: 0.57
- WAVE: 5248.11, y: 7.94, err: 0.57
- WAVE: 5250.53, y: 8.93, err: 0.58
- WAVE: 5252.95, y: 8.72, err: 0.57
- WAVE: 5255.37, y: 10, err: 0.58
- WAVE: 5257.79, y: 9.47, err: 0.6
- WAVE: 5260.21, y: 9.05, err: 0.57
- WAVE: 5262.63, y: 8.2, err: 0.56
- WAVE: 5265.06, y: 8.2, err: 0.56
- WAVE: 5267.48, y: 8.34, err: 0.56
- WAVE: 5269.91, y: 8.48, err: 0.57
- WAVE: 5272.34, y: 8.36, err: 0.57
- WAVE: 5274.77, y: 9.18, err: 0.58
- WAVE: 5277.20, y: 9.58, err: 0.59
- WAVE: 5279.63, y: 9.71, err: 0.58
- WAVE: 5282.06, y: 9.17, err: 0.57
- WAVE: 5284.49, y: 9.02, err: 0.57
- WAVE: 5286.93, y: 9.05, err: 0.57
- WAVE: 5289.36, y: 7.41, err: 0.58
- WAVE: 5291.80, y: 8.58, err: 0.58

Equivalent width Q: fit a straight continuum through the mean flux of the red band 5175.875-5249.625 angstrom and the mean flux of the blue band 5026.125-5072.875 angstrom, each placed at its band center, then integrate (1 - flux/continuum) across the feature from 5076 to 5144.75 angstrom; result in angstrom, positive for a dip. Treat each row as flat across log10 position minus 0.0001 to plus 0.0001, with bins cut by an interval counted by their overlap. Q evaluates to 5.0 angstrom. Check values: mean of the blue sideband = 8.2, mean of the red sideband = 9.22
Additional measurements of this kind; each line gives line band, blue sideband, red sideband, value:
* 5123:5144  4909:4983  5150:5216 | 2.5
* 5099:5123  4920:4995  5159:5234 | 1.9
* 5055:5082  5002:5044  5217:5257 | 0.2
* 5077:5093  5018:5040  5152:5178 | 0.5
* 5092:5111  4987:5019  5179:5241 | 1.3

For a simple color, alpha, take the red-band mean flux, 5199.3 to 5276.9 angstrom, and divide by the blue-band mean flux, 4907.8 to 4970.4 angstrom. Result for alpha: 1.19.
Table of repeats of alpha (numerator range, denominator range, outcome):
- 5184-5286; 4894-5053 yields 1.17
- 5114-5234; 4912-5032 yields 1.09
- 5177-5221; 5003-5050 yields 1.15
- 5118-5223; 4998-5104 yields 1.05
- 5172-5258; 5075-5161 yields 1.16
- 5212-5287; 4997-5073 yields 1.12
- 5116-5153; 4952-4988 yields 0.96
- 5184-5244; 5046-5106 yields 1.13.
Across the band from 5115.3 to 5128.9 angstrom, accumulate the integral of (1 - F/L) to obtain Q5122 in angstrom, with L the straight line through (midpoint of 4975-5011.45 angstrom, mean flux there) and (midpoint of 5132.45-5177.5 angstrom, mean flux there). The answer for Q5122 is 1.1 angstrom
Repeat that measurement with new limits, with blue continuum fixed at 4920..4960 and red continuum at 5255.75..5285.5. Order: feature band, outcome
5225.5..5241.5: -1.0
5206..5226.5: -1.1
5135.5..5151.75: 1.2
